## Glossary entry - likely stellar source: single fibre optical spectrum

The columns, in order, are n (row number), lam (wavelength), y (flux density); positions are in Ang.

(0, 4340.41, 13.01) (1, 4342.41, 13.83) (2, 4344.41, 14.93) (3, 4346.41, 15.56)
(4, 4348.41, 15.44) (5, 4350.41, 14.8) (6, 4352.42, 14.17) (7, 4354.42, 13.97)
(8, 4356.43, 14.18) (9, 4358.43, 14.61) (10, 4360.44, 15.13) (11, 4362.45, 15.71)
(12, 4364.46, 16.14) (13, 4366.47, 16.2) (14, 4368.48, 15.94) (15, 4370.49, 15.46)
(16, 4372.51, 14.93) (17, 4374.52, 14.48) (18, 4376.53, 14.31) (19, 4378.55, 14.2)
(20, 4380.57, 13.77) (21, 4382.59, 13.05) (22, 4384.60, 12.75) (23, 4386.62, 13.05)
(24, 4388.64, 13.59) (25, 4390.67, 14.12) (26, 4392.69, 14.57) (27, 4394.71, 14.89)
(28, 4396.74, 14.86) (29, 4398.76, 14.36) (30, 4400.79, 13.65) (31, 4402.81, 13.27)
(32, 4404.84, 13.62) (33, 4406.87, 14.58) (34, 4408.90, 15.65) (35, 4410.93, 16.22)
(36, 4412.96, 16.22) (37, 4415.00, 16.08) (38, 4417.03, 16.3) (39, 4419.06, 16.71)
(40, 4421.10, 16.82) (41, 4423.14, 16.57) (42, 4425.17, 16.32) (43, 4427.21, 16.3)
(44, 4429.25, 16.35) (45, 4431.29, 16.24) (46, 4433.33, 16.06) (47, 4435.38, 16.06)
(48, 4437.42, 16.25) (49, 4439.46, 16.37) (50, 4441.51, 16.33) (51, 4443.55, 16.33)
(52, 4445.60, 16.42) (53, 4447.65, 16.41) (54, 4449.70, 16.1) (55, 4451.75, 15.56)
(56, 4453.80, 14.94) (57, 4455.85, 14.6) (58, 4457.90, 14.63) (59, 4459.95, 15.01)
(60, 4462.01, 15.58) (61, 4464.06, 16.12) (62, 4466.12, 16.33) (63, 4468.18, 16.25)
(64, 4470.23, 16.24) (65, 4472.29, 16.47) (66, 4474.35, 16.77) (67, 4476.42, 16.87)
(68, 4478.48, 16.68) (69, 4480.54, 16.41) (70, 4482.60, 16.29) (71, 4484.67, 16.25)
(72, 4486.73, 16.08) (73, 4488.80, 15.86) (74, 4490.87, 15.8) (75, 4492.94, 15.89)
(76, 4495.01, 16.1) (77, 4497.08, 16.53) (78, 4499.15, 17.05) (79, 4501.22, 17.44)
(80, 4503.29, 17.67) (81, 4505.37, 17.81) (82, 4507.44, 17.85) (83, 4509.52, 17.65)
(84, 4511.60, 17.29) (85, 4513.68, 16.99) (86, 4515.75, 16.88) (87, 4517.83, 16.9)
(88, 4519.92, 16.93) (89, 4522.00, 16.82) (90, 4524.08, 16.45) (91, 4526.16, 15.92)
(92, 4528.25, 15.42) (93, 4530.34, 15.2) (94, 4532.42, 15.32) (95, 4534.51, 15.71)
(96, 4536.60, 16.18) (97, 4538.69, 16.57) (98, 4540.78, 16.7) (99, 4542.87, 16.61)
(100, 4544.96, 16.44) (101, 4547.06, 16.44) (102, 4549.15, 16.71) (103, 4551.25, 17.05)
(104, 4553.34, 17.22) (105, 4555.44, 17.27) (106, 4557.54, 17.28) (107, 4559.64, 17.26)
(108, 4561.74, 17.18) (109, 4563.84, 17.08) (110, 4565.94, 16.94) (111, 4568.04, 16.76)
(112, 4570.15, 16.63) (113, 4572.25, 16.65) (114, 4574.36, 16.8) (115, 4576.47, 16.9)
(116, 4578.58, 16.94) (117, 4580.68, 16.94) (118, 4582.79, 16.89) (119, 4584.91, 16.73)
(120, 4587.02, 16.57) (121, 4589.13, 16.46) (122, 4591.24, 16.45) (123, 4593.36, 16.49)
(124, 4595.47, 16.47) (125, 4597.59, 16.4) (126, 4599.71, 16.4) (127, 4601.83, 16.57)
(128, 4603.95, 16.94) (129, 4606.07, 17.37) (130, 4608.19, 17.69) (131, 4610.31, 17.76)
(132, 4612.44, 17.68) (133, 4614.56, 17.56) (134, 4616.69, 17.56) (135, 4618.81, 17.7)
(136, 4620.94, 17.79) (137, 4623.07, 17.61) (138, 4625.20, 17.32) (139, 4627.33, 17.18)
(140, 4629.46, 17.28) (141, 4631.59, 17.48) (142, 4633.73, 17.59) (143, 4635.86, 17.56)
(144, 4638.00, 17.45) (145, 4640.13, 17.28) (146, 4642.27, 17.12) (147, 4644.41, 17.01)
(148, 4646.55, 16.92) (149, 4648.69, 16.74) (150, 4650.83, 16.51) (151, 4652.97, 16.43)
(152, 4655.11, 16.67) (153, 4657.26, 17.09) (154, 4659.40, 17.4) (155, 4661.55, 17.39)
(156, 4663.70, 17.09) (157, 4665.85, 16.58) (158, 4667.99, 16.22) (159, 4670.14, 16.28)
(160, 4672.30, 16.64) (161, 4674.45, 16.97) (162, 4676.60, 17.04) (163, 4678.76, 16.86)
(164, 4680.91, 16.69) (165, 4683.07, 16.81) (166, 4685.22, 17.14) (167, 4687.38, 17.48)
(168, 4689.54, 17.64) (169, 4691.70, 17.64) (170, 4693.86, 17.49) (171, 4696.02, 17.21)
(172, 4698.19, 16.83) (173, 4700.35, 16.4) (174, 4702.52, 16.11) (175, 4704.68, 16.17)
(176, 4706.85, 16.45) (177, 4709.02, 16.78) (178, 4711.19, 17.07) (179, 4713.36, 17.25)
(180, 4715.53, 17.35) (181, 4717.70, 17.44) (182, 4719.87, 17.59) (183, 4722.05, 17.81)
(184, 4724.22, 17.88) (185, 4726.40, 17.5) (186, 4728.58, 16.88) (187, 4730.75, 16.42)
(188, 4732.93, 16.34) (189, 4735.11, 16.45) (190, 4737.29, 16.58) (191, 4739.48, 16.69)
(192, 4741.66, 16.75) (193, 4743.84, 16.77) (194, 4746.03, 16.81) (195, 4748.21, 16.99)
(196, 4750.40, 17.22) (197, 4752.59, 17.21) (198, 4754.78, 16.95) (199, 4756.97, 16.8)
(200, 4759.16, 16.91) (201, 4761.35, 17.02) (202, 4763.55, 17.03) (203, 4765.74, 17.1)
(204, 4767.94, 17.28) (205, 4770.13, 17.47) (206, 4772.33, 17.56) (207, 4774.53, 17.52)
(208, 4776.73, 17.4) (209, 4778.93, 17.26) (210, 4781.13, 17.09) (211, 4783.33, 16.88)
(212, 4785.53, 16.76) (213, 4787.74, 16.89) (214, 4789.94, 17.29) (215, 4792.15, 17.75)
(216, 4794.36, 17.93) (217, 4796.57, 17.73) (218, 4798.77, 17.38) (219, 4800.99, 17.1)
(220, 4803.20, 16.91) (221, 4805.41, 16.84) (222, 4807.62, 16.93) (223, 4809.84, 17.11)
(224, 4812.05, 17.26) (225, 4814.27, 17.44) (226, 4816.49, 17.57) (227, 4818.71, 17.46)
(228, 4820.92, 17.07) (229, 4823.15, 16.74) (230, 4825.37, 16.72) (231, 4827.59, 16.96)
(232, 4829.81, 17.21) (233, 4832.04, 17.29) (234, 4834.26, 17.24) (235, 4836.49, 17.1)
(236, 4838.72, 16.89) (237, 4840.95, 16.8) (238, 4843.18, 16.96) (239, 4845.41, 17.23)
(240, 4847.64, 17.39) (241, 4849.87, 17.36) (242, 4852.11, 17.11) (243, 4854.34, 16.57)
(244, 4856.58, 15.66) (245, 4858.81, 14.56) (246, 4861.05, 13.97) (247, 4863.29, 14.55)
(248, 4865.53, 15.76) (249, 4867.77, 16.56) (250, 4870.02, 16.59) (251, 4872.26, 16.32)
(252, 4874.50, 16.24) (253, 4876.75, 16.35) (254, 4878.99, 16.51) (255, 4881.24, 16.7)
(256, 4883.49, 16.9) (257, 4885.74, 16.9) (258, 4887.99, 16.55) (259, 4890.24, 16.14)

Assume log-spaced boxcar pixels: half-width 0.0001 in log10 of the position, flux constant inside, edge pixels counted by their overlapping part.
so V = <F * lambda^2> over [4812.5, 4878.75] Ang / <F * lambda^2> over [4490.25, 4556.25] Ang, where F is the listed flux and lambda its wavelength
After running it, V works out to 1.14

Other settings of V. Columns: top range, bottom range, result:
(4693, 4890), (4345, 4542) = 1.25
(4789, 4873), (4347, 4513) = 1.28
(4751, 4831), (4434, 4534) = 1.20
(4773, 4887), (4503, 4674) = 1.10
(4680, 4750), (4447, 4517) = 1.15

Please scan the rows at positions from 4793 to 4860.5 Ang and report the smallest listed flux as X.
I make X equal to 14.56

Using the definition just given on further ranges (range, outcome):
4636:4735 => 16.11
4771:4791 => 16.76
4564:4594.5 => 16.45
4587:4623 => 16.4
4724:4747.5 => 16.34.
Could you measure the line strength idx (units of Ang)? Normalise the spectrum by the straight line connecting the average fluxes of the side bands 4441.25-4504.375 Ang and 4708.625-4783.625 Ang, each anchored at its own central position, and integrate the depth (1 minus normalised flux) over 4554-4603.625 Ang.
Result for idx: -0.8 Ang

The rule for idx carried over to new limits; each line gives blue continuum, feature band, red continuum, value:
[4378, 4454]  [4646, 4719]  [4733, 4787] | -1.3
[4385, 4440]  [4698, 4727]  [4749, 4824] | -0.4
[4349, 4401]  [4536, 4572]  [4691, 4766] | -2.5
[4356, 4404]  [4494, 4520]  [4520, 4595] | -1.9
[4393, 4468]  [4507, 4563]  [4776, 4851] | -2.0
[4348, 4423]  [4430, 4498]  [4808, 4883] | -4.1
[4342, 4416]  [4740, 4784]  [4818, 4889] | -2.4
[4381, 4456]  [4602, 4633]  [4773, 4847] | -2.3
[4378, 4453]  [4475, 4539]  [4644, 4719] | -2.8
